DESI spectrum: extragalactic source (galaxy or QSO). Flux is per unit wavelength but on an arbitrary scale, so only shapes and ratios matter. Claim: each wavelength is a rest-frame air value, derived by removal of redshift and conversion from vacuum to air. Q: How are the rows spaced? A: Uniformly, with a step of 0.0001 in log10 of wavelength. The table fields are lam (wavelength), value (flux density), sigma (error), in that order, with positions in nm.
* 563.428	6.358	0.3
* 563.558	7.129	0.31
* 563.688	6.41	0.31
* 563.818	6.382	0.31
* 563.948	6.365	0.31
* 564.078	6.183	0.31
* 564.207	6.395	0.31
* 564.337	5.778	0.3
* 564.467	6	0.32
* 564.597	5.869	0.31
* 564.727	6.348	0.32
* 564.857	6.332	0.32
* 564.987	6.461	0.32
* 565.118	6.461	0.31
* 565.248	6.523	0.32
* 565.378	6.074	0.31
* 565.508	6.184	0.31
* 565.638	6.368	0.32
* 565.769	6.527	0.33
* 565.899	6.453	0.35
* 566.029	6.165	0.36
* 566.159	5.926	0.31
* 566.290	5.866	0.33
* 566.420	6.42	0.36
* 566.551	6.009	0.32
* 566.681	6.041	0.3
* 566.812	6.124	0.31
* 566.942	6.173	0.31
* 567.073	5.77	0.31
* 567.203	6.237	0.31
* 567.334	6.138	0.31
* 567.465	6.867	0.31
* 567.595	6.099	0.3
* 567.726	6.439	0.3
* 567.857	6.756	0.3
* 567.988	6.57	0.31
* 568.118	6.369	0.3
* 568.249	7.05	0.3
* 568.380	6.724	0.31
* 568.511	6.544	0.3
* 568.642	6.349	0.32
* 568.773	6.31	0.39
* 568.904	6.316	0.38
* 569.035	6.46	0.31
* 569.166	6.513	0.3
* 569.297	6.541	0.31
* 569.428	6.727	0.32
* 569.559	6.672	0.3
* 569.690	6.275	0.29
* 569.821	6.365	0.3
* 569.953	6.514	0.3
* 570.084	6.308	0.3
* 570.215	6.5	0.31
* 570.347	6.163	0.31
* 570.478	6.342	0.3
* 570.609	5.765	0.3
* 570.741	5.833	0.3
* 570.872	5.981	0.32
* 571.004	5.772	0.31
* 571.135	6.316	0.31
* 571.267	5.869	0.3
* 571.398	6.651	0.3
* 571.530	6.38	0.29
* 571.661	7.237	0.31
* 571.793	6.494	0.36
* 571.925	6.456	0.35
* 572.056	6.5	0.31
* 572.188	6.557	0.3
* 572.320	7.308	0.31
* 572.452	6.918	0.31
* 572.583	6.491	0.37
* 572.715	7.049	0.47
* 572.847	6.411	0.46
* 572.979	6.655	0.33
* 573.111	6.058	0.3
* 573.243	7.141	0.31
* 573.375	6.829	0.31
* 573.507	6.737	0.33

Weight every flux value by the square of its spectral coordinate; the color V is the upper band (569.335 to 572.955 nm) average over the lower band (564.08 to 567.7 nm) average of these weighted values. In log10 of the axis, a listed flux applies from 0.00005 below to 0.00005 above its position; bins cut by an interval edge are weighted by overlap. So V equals 1.06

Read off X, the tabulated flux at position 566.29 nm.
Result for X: 5.866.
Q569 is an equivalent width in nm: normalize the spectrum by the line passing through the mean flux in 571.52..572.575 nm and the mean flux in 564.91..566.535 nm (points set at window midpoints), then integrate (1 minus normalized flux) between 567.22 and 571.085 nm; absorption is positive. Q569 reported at 0.08 nm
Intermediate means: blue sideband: 6.28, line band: 6.39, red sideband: 6.74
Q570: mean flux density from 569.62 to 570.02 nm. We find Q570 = 6.38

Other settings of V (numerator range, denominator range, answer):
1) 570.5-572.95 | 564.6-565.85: 1.04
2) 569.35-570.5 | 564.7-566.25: 1.04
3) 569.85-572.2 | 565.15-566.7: 1.03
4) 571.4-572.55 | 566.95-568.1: 1.08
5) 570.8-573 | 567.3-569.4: 1.02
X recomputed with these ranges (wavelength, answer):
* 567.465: 6.867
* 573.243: 7.141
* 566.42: 6.42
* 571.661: 7.237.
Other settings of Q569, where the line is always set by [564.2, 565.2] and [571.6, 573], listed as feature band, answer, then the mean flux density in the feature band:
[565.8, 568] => 0.04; 6.23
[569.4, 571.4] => 0.11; 6.23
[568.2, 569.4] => -0.01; 6.53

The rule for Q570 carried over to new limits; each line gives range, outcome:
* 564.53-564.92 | 6.18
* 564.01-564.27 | 6.31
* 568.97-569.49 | 6.56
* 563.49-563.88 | 6.63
